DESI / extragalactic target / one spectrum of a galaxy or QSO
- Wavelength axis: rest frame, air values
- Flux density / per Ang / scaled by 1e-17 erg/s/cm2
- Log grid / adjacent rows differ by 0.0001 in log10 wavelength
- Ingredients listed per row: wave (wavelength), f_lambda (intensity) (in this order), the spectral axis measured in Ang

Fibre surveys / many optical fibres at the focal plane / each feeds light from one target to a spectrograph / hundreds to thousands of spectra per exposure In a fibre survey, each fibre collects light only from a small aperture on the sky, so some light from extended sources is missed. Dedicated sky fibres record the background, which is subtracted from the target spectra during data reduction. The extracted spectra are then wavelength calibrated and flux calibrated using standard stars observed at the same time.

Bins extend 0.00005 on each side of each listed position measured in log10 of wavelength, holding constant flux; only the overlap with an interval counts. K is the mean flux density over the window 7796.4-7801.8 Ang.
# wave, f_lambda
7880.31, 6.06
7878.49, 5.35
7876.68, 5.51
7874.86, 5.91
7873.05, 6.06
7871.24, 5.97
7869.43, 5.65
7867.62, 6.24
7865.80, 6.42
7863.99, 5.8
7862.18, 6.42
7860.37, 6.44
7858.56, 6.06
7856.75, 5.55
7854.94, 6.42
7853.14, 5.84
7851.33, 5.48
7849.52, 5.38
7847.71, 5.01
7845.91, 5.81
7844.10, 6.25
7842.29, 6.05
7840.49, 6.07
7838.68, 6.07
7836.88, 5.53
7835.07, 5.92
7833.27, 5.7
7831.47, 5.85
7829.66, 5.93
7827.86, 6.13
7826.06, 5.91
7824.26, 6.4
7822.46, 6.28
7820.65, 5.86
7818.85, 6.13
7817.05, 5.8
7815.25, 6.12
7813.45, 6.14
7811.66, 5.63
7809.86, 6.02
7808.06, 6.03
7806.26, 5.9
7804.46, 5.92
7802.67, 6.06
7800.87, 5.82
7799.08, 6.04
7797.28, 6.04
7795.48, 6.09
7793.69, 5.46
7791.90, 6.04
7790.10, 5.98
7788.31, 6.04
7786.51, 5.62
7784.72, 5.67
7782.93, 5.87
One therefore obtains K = 5.96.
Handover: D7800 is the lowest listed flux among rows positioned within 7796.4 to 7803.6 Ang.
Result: 5.82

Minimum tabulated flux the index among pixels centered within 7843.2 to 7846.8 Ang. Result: 5.81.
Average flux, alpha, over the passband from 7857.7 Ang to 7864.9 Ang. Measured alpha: 6.18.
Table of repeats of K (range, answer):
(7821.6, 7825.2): 6.34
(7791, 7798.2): 5.91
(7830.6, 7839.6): 5.82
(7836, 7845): 6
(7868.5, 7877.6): 5.82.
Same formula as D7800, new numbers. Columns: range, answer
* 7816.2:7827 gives 5.8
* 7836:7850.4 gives 5.01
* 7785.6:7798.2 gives 5.46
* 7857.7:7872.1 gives 5.65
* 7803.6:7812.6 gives 5.63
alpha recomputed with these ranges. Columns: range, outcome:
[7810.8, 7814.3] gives 5.9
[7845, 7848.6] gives 5.42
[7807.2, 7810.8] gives 6.01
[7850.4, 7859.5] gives 5.87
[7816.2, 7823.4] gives 6.02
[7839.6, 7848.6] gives 5.84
